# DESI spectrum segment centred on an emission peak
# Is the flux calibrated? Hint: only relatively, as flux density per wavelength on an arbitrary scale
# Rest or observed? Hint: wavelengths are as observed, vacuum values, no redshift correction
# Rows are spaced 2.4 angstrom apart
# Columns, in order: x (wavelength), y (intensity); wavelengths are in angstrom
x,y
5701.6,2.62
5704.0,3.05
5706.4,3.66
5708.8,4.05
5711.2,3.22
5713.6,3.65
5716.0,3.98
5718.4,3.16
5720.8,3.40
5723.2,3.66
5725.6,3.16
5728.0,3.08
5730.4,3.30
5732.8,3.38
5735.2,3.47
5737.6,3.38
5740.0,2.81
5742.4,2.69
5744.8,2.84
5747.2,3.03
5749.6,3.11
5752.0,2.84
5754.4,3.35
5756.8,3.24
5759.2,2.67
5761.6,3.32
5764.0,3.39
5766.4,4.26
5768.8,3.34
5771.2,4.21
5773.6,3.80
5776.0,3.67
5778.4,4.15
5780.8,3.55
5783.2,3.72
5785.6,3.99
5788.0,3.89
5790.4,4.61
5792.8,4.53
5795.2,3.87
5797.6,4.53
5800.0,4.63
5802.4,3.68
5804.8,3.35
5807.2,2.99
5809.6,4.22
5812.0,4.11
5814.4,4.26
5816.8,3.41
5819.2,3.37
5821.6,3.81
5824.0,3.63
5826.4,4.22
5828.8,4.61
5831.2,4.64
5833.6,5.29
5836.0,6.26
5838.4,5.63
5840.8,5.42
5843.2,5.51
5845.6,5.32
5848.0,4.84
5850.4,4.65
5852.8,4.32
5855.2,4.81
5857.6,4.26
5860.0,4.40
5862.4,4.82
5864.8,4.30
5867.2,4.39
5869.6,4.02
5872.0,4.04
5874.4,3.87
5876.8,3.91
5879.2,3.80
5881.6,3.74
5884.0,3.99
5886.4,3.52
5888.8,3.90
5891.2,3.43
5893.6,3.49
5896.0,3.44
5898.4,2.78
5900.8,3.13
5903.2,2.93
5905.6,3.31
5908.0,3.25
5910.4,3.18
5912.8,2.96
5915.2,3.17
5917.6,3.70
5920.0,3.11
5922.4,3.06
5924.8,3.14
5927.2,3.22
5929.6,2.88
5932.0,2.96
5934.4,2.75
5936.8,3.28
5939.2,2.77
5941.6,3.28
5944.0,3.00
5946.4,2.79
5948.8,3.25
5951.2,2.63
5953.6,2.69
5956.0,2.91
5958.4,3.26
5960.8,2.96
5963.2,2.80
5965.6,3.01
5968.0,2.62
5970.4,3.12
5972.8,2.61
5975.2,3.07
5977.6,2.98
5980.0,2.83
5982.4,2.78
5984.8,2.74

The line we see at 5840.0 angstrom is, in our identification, C III]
